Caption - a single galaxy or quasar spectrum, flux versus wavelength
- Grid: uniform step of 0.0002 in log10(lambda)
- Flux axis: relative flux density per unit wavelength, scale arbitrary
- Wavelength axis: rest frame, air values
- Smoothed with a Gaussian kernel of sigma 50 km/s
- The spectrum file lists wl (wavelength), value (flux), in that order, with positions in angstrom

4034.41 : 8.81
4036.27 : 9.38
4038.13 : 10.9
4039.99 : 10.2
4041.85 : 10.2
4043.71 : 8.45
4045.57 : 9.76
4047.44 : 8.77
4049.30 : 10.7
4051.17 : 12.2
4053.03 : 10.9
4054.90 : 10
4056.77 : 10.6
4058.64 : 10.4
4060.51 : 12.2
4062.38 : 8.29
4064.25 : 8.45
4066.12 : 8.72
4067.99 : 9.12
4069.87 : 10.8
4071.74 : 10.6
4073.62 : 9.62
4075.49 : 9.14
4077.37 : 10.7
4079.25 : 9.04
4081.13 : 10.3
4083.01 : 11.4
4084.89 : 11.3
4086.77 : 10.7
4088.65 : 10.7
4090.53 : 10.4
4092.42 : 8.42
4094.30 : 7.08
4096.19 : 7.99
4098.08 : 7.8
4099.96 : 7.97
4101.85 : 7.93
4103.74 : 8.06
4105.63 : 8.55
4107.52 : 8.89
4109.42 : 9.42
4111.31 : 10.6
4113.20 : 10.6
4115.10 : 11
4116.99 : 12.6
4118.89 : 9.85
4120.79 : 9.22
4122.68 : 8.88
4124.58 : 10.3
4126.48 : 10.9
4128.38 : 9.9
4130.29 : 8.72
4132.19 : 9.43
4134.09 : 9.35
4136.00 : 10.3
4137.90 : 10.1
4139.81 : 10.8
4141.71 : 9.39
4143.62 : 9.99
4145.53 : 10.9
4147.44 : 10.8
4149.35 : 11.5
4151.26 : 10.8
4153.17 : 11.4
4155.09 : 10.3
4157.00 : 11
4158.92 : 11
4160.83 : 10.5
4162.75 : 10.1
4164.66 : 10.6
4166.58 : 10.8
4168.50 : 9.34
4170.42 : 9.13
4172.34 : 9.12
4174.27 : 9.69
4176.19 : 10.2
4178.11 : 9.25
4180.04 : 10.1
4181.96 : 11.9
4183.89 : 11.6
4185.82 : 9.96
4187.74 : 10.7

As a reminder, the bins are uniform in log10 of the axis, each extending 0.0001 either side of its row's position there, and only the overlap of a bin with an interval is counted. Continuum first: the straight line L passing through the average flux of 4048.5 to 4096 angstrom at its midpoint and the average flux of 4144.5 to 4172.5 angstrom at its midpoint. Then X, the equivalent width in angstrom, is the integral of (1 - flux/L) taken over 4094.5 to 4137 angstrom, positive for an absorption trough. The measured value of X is 3.5 angstrom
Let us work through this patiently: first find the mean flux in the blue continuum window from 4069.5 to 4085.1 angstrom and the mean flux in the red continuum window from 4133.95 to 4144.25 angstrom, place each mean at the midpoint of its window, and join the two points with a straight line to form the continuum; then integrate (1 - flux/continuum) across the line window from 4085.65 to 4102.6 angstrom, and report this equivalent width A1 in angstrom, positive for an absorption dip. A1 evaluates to 2.31 angstrom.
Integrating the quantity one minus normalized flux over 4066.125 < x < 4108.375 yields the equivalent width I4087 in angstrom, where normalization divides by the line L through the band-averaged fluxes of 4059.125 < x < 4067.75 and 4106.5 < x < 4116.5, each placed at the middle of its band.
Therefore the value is 1.9 angstrom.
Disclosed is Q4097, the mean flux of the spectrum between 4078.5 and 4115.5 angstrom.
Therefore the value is 9.39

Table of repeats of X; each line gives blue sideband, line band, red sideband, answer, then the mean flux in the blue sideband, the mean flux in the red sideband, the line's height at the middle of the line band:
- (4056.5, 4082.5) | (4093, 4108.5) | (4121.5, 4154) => 3.05 angstrom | 9.86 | 10.2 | 10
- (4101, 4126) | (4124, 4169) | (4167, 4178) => -3.45 angstrom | 9.72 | 9.54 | 9.62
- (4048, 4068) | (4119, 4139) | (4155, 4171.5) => 1.04 angstrom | 10.2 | 10.3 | 10.3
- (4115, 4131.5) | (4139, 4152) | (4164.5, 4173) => -0.88 angstrom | 10.1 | 9.74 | 9.92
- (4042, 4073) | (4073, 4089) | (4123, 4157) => -0.39 angstrom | 10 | 10.3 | 10.1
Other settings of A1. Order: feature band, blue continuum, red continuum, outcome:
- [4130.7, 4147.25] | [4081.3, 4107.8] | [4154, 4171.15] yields -0.2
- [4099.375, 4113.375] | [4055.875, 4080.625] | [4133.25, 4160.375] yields 1.7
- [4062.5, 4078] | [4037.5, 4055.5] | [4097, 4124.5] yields 0.6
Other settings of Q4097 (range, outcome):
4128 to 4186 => 10.3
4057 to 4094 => 9.98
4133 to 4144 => 9.98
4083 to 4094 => 10.2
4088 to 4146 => 9.53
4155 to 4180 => 10.1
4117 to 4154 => 10.2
